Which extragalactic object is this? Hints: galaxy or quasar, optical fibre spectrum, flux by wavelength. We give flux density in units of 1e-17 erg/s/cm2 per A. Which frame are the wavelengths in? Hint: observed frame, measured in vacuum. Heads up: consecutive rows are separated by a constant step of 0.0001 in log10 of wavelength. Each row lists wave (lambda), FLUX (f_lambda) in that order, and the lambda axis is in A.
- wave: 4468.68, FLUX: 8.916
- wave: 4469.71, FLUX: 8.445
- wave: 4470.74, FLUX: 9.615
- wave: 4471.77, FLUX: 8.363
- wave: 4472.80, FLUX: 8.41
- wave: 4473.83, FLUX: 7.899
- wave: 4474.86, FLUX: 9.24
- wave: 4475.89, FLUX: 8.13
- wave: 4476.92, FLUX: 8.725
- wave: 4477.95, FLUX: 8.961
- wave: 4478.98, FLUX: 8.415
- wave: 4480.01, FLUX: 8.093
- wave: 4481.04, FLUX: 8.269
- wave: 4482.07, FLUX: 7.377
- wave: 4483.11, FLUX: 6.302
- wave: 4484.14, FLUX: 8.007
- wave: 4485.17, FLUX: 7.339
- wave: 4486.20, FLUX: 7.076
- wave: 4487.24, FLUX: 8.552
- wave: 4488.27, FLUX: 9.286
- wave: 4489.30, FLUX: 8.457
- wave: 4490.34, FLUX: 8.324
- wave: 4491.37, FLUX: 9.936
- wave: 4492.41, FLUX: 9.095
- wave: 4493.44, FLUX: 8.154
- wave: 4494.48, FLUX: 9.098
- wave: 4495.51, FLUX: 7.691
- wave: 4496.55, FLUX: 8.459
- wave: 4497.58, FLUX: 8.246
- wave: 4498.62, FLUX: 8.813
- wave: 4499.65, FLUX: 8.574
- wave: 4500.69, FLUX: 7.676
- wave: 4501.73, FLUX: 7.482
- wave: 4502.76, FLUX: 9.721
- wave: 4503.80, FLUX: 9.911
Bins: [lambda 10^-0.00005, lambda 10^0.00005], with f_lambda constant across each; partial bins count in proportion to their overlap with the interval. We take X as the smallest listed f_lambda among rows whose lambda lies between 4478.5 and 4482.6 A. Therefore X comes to 7.377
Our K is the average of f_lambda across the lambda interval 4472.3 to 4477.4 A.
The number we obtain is 8.48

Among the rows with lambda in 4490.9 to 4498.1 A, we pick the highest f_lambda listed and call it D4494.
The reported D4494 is 9.936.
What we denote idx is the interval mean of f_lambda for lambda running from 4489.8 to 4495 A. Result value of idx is 8.91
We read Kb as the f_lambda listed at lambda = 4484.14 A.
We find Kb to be 8.007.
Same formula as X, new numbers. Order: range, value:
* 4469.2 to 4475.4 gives 7.899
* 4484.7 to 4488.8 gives 7.076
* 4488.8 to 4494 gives 8.154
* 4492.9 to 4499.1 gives 7.691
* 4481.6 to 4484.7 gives 6.302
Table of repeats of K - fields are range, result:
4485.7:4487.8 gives 7.84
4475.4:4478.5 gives 8.62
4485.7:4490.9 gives 8.35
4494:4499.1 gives 8.46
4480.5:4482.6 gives 7.81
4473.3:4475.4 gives 8.57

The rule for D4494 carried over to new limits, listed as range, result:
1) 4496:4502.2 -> 8.813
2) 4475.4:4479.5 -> 8.961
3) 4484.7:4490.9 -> 9.286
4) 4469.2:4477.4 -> 9.615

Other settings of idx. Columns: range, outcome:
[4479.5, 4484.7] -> 7.61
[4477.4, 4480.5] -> 8.51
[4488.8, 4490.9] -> 8.42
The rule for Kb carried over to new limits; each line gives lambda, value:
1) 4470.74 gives 9.615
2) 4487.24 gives 8.552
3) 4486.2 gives 7.076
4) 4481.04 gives 8.269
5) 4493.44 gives 8.154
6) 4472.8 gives 8.41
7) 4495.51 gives 7.691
